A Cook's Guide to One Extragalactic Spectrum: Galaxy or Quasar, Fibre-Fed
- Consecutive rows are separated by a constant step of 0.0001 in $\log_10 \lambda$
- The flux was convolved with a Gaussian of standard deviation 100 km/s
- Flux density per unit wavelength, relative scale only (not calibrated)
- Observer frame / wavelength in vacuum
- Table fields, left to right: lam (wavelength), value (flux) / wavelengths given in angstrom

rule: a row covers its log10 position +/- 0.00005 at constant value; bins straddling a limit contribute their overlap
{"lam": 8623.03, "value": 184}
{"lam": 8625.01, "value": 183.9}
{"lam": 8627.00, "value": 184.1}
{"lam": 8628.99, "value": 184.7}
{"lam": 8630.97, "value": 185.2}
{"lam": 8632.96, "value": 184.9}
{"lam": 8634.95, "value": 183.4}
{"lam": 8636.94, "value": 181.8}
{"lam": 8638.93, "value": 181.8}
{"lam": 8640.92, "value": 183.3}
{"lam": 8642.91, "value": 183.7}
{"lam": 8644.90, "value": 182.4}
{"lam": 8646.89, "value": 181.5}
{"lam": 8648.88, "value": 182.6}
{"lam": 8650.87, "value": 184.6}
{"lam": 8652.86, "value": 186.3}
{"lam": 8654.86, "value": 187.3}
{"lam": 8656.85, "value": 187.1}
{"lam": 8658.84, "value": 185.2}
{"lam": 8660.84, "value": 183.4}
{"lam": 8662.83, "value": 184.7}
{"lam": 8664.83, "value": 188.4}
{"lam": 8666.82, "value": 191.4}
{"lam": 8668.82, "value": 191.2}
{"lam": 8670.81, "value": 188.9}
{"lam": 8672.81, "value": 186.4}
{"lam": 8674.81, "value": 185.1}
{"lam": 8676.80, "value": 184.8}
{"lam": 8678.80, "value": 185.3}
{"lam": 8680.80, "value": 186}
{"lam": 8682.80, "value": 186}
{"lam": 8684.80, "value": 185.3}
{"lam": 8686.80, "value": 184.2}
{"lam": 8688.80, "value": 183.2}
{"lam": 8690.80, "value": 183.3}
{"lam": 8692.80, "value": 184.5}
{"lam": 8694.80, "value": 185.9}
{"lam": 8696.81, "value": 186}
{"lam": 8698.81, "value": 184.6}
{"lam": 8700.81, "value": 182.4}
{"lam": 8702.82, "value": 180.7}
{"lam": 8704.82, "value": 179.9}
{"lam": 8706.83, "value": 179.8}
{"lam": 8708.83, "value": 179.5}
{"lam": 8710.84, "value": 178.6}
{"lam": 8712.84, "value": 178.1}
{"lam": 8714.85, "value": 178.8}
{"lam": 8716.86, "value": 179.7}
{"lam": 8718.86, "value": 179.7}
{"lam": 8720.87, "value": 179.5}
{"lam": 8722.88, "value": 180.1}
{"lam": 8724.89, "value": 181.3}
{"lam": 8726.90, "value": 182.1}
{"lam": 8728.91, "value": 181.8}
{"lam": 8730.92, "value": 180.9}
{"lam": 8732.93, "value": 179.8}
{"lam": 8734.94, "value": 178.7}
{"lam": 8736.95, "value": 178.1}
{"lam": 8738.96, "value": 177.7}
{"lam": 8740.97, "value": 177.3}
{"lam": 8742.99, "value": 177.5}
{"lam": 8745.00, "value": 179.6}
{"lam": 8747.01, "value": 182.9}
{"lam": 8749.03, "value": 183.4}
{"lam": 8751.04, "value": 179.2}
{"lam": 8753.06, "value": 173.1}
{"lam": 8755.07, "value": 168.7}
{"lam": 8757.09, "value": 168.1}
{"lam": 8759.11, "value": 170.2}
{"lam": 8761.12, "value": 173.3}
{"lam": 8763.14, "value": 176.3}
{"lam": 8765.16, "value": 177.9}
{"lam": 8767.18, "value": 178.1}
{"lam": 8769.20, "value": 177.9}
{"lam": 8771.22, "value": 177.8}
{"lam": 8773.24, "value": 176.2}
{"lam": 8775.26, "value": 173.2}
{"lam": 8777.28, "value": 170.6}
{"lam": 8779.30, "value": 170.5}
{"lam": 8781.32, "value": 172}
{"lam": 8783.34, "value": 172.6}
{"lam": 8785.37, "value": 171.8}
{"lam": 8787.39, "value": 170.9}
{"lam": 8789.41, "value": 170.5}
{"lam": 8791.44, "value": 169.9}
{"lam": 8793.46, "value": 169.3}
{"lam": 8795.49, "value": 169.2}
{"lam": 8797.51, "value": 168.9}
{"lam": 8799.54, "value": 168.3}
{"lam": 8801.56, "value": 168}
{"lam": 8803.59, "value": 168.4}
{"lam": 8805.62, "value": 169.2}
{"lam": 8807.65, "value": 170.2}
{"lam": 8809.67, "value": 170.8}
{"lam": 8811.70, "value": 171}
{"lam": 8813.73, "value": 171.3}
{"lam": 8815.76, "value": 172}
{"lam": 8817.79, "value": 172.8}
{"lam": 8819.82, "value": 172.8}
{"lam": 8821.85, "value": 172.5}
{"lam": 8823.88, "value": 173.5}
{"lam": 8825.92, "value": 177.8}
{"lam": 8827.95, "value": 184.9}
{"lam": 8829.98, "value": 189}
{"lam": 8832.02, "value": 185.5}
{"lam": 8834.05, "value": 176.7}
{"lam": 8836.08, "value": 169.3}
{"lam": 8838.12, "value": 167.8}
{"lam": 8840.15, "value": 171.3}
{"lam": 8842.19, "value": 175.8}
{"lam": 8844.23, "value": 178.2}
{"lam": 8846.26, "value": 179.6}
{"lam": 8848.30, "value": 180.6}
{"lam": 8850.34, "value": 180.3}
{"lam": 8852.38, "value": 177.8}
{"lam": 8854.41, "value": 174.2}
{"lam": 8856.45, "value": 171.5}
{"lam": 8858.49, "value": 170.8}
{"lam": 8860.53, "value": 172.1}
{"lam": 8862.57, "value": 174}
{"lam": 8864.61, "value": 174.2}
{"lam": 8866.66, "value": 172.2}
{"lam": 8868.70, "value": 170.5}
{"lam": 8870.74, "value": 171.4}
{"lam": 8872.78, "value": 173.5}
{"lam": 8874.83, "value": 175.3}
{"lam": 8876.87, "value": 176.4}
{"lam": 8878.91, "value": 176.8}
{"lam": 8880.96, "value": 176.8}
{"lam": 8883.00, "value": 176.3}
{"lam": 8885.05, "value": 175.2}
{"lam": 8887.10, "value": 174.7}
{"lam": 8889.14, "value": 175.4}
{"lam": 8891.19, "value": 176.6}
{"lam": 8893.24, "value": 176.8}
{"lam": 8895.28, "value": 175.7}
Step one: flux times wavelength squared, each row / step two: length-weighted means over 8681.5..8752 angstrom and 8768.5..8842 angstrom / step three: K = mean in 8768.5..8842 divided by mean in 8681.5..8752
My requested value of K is 0.97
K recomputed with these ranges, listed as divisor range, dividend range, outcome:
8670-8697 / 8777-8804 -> 0.94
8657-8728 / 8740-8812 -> 0.96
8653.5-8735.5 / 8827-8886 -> 0.99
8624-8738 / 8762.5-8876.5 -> 0.98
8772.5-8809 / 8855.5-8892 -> 1.04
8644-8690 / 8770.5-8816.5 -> 0.95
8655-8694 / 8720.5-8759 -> 0.97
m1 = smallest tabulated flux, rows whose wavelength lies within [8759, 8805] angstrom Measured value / 168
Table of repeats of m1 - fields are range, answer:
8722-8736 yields 178.7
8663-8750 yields 177.3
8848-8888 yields 170.5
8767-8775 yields 176.2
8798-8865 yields 167.8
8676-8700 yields 183.2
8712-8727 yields 178.1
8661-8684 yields 184.7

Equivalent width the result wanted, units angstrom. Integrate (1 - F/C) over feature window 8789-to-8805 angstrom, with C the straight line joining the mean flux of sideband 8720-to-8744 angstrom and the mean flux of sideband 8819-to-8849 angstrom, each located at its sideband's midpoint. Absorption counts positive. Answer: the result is 0.80 angstrom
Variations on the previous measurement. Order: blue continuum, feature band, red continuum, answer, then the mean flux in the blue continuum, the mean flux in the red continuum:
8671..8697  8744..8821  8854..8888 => 2.7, 185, 174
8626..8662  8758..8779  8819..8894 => 0.5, 184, 176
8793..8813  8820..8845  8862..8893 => -0.8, 169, 175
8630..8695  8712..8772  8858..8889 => 1.0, 185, 174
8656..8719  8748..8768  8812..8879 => 0.6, 184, 175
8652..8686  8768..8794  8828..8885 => 1.1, 187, 176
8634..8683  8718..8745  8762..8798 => -0.3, 185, 173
